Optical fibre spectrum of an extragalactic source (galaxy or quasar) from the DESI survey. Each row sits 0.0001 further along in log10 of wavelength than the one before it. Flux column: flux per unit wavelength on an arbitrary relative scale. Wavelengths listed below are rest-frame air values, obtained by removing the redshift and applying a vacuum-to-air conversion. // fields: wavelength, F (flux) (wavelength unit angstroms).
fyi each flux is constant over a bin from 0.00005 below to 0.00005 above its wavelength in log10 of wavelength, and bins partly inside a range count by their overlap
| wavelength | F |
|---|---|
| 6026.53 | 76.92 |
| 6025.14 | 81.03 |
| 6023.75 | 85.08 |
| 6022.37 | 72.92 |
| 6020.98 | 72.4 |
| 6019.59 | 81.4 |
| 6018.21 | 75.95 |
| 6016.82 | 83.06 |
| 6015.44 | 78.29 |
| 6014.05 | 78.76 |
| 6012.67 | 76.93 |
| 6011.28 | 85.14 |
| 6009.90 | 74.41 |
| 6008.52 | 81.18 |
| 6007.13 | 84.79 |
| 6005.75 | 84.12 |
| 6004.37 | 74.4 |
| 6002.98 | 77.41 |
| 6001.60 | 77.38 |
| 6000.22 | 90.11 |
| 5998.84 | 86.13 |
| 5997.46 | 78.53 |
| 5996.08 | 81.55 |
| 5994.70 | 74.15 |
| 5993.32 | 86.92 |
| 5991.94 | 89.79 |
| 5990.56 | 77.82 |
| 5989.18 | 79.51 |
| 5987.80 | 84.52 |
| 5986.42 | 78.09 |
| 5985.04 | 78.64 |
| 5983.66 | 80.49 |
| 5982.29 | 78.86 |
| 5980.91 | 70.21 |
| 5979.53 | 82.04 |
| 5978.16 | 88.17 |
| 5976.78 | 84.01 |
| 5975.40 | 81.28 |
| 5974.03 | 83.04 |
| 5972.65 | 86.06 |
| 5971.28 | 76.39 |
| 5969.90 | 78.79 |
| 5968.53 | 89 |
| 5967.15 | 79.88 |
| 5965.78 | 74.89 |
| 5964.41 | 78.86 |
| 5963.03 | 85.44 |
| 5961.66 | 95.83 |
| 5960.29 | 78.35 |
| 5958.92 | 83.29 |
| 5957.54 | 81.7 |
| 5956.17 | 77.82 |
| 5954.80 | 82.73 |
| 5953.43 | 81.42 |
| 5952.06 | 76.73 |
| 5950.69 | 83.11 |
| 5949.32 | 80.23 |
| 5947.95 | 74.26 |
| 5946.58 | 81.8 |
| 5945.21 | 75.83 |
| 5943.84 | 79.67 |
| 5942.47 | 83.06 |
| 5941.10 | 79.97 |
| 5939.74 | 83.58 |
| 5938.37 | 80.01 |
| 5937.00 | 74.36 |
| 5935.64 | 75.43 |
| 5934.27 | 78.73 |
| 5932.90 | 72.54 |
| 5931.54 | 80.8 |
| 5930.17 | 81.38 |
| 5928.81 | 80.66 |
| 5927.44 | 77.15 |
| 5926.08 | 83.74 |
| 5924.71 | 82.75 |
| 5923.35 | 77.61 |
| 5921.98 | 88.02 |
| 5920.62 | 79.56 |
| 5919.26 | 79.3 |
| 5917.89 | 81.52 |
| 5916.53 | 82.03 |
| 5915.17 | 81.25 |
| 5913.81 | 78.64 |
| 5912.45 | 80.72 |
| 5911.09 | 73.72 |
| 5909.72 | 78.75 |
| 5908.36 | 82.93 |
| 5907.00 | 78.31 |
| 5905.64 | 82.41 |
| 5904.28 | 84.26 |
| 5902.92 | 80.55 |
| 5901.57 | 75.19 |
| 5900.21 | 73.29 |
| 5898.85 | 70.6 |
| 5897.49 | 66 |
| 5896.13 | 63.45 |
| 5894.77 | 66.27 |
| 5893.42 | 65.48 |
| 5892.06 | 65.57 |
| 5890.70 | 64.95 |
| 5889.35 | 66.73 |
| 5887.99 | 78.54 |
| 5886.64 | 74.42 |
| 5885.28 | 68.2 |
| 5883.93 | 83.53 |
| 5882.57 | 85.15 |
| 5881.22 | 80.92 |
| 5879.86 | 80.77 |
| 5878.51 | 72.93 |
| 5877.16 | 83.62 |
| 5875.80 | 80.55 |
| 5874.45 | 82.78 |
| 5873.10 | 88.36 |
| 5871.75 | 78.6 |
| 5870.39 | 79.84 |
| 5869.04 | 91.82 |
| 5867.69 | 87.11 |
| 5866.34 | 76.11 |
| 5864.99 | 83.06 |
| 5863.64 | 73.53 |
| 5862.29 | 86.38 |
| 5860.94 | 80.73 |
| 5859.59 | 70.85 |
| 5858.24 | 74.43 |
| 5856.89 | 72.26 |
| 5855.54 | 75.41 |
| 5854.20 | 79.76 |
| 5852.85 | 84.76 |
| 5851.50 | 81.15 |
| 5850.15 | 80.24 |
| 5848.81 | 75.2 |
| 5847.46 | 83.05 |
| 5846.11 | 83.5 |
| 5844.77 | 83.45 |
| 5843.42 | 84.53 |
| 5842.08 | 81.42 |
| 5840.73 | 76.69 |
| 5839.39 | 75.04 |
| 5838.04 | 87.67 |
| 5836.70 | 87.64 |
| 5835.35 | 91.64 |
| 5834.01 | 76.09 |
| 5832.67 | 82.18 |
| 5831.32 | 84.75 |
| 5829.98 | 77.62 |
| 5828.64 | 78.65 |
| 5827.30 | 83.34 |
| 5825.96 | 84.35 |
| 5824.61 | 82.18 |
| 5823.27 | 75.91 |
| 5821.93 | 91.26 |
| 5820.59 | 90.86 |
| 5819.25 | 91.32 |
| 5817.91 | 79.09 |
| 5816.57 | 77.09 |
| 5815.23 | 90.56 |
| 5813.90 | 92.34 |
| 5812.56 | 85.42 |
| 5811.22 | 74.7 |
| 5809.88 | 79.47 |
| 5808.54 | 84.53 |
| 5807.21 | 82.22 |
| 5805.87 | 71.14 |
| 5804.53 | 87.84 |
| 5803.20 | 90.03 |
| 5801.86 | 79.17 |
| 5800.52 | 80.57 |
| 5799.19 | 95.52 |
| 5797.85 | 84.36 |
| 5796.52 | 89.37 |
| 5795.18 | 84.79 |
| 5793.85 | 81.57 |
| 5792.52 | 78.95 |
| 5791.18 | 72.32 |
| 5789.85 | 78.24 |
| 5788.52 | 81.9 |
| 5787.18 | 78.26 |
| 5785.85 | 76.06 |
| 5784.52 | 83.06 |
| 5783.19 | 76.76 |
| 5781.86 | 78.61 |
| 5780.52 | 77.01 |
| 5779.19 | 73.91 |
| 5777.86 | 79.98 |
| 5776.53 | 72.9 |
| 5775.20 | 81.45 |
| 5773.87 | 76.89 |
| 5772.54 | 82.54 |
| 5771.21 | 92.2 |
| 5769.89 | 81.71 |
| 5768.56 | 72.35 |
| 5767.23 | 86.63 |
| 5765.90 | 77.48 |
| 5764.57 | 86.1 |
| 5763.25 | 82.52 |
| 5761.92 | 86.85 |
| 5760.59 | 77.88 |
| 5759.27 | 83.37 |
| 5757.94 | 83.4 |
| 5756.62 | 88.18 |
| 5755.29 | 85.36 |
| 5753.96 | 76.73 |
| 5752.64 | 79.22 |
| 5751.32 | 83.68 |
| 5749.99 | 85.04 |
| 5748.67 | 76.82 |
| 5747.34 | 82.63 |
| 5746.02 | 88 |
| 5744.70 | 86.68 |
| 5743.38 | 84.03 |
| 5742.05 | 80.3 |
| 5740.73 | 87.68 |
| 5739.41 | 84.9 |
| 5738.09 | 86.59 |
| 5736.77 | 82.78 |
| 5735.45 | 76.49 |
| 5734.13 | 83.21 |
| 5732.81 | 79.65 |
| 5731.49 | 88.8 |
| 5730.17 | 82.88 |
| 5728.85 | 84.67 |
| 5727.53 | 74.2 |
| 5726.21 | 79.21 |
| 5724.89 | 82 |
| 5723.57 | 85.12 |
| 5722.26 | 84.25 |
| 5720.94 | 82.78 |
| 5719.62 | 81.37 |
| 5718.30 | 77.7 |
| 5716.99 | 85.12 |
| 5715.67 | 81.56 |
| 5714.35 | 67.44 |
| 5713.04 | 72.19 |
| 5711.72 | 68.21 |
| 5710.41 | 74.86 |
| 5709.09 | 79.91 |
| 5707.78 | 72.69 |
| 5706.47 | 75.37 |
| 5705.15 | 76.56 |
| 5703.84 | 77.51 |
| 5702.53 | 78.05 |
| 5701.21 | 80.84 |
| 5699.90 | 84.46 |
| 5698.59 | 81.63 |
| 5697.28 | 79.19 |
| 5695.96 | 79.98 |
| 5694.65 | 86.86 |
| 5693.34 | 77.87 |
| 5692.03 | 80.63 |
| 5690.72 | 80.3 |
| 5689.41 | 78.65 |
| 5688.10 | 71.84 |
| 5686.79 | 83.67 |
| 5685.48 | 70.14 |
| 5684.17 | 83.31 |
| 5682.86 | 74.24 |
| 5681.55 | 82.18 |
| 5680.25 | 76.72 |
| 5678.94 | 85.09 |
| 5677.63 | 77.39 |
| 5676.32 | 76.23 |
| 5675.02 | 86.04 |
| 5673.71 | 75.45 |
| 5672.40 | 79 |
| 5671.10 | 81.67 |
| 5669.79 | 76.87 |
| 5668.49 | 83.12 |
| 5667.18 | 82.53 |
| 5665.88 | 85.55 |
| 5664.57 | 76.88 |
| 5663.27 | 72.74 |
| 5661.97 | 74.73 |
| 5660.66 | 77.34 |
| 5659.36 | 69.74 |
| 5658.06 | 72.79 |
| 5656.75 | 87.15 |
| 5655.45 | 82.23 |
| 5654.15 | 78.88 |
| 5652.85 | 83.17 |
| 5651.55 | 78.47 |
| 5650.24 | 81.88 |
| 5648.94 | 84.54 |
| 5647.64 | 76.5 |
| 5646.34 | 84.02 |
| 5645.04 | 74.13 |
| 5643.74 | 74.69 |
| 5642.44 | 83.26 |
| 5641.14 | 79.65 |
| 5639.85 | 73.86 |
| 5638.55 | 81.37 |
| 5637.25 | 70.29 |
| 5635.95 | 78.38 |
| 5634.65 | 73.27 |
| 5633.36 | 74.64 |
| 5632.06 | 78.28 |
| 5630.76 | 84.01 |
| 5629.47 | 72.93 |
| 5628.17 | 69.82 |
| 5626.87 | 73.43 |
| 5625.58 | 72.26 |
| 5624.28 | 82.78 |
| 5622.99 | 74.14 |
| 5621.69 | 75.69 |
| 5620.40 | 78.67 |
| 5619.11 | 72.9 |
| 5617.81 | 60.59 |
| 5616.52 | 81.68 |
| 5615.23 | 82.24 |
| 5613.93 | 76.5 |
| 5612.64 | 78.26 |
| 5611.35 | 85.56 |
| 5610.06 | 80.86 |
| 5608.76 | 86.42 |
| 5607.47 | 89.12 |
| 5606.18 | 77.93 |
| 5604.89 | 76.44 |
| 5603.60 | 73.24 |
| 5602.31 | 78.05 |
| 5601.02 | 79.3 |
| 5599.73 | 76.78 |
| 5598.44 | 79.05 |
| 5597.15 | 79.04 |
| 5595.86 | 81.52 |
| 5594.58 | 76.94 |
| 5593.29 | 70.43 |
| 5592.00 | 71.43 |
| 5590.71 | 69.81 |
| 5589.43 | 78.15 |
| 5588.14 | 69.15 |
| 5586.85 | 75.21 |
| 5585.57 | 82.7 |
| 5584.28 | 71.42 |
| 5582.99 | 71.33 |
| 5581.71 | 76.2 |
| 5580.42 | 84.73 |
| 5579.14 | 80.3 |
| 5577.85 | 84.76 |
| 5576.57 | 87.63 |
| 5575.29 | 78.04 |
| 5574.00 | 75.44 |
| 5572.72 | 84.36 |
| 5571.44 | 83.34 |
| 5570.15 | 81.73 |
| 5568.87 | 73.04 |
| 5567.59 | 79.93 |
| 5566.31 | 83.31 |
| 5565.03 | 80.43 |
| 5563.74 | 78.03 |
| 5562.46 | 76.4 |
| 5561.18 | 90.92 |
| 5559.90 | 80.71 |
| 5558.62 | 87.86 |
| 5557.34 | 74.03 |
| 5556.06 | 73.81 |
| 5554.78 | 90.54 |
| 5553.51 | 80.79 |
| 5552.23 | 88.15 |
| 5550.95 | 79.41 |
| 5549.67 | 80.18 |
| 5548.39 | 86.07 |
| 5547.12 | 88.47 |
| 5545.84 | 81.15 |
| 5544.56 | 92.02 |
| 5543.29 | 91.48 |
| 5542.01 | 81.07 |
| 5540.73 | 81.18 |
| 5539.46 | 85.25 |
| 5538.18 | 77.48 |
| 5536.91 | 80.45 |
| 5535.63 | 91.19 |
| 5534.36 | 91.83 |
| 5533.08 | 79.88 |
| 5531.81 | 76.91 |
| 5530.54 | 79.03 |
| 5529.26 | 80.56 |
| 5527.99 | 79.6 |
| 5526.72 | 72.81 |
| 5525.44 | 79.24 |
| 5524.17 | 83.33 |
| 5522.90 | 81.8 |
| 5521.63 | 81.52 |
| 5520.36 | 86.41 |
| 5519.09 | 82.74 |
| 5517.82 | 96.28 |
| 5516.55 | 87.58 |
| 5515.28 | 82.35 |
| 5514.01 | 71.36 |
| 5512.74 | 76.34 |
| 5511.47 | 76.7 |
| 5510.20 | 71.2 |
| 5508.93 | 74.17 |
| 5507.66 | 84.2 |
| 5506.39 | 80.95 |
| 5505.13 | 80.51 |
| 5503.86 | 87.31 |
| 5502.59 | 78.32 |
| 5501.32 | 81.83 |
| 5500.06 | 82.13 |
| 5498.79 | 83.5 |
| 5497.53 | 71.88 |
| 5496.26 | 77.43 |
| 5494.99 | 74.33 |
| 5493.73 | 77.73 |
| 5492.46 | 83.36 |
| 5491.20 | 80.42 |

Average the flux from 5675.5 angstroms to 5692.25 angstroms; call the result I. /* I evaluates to 78.5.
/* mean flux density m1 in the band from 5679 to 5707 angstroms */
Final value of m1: 79.2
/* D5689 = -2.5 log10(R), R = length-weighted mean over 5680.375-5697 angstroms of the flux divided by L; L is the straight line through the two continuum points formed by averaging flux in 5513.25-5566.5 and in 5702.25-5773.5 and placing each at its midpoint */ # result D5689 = 0.034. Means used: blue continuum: 82.7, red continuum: 81.2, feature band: 79.1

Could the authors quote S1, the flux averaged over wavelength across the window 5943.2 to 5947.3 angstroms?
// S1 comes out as 79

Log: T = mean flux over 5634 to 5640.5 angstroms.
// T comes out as 75.5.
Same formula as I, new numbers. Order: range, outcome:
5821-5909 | 78.9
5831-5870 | 81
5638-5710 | 79.1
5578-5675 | 77.7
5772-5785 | 78.2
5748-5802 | 81.2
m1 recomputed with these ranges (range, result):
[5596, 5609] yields 79.4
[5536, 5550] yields 84.3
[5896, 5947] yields 78.8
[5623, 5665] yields 77.4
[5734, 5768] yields 83.1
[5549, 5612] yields 79.5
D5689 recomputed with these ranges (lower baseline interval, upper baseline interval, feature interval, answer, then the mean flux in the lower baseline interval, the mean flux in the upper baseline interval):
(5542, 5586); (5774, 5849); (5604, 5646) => 0.060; 81.7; 81.9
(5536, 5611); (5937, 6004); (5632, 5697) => 0.023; 80.3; 81.1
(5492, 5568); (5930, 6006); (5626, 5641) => 0.080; 81.6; 80.7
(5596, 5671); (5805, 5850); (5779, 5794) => 0.049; 78.1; 82.6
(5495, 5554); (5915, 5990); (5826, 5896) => 0.024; 81.7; 80.6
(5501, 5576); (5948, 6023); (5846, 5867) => 0.032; 81.7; 80.7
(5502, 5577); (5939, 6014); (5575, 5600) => 0.061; 81.8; 81.1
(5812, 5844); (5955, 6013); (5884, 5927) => 0.088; 83.7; 81.4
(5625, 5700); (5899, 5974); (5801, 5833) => -0.049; 78.5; 80.2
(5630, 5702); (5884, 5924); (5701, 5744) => -0.024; 79.1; 75.6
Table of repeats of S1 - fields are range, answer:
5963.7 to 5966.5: 77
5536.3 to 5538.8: 79.1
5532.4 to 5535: 85.8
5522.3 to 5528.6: 79.3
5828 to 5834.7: 80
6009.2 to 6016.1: 78.7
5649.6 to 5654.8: 80.5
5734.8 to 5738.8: 82.1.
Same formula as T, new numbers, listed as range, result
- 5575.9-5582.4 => 82.7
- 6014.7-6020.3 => 79.6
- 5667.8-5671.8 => 80.6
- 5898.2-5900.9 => 71.9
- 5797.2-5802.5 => 84.9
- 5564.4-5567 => 81.9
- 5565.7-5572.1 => 80.3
